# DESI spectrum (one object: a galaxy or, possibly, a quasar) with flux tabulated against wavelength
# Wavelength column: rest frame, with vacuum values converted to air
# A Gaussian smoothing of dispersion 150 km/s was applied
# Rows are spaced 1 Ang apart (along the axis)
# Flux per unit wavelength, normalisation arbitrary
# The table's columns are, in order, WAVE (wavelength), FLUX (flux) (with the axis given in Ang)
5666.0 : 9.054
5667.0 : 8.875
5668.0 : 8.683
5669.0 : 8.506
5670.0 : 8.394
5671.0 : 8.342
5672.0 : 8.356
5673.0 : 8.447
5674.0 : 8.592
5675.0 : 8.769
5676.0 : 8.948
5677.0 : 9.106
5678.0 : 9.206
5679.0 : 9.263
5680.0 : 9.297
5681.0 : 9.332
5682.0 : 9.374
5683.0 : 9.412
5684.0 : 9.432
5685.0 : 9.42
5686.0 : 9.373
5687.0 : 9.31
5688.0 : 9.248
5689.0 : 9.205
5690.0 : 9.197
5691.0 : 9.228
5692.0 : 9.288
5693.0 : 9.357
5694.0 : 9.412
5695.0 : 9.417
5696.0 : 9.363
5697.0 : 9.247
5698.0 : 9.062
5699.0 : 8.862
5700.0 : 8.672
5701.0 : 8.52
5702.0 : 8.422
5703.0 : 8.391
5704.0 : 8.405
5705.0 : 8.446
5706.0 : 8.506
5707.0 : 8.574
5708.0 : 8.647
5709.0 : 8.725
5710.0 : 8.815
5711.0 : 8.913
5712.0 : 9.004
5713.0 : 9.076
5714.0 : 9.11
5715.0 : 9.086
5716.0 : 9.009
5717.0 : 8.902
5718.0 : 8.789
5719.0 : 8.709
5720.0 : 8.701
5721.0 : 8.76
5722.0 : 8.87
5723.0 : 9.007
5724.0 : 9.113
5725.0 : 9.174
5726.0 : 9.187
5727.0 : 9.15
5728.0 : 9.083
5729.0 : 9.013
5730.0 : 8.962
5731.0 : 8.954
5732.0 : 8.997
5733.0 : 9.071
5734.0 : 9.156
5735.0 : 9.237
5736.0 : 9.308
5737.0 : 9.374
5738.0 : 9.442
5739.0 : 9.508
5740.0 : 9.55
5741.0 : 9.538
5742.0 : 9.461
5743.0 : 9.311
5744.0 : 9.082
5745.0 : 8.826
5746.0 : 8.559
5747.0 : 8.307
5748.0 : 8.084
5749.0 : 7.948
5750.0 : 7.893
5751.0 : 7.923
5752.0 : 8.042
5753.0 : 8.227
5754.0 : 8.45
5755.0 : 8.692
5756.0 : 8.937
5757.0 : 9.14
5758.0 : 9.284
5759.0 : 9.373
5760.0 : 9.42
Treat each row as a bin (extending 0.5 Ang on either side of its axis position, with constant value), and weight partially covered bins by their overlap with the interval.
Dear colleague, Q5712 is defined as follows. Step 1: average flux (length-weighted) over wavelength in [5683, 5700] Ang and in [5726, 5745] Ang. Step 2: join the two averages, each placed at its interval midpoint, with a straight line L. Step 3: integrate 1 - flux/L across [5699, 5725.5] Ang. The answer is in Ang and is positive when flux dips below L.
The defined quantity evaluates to 1.3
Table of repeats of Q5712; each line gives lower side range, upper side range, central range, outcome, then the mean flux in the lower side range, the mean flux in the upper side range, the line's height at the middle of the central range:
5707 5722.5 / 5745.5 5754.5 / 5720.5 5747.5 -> -2.0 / 8.86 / 8.16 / 8.48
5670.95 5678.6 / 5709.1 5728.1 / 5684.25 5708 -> -0.4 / 8.75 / 8.96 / 8.85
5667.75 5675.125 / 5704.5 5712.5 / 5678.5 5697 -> -1.6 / 8.49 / 8.7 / 8.59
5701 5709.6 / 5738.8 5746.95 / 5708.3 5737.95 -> -0.6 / 8.52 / 9.17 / 8.83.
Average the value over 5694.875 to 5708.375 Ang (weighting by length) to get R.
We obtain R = 8.73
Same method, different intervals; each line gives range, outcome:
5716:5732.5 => 8.96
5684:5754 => 8.94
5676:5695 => 9.3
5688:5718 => 8.93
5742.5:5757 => 8.47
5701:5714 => 8.67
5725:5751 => 8.98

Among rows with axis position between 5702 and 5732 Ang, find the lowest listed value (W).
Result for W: 8.391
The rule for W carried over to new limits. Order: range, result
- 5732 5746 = 8.559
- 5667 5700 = 8.342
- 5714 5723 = 8.701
